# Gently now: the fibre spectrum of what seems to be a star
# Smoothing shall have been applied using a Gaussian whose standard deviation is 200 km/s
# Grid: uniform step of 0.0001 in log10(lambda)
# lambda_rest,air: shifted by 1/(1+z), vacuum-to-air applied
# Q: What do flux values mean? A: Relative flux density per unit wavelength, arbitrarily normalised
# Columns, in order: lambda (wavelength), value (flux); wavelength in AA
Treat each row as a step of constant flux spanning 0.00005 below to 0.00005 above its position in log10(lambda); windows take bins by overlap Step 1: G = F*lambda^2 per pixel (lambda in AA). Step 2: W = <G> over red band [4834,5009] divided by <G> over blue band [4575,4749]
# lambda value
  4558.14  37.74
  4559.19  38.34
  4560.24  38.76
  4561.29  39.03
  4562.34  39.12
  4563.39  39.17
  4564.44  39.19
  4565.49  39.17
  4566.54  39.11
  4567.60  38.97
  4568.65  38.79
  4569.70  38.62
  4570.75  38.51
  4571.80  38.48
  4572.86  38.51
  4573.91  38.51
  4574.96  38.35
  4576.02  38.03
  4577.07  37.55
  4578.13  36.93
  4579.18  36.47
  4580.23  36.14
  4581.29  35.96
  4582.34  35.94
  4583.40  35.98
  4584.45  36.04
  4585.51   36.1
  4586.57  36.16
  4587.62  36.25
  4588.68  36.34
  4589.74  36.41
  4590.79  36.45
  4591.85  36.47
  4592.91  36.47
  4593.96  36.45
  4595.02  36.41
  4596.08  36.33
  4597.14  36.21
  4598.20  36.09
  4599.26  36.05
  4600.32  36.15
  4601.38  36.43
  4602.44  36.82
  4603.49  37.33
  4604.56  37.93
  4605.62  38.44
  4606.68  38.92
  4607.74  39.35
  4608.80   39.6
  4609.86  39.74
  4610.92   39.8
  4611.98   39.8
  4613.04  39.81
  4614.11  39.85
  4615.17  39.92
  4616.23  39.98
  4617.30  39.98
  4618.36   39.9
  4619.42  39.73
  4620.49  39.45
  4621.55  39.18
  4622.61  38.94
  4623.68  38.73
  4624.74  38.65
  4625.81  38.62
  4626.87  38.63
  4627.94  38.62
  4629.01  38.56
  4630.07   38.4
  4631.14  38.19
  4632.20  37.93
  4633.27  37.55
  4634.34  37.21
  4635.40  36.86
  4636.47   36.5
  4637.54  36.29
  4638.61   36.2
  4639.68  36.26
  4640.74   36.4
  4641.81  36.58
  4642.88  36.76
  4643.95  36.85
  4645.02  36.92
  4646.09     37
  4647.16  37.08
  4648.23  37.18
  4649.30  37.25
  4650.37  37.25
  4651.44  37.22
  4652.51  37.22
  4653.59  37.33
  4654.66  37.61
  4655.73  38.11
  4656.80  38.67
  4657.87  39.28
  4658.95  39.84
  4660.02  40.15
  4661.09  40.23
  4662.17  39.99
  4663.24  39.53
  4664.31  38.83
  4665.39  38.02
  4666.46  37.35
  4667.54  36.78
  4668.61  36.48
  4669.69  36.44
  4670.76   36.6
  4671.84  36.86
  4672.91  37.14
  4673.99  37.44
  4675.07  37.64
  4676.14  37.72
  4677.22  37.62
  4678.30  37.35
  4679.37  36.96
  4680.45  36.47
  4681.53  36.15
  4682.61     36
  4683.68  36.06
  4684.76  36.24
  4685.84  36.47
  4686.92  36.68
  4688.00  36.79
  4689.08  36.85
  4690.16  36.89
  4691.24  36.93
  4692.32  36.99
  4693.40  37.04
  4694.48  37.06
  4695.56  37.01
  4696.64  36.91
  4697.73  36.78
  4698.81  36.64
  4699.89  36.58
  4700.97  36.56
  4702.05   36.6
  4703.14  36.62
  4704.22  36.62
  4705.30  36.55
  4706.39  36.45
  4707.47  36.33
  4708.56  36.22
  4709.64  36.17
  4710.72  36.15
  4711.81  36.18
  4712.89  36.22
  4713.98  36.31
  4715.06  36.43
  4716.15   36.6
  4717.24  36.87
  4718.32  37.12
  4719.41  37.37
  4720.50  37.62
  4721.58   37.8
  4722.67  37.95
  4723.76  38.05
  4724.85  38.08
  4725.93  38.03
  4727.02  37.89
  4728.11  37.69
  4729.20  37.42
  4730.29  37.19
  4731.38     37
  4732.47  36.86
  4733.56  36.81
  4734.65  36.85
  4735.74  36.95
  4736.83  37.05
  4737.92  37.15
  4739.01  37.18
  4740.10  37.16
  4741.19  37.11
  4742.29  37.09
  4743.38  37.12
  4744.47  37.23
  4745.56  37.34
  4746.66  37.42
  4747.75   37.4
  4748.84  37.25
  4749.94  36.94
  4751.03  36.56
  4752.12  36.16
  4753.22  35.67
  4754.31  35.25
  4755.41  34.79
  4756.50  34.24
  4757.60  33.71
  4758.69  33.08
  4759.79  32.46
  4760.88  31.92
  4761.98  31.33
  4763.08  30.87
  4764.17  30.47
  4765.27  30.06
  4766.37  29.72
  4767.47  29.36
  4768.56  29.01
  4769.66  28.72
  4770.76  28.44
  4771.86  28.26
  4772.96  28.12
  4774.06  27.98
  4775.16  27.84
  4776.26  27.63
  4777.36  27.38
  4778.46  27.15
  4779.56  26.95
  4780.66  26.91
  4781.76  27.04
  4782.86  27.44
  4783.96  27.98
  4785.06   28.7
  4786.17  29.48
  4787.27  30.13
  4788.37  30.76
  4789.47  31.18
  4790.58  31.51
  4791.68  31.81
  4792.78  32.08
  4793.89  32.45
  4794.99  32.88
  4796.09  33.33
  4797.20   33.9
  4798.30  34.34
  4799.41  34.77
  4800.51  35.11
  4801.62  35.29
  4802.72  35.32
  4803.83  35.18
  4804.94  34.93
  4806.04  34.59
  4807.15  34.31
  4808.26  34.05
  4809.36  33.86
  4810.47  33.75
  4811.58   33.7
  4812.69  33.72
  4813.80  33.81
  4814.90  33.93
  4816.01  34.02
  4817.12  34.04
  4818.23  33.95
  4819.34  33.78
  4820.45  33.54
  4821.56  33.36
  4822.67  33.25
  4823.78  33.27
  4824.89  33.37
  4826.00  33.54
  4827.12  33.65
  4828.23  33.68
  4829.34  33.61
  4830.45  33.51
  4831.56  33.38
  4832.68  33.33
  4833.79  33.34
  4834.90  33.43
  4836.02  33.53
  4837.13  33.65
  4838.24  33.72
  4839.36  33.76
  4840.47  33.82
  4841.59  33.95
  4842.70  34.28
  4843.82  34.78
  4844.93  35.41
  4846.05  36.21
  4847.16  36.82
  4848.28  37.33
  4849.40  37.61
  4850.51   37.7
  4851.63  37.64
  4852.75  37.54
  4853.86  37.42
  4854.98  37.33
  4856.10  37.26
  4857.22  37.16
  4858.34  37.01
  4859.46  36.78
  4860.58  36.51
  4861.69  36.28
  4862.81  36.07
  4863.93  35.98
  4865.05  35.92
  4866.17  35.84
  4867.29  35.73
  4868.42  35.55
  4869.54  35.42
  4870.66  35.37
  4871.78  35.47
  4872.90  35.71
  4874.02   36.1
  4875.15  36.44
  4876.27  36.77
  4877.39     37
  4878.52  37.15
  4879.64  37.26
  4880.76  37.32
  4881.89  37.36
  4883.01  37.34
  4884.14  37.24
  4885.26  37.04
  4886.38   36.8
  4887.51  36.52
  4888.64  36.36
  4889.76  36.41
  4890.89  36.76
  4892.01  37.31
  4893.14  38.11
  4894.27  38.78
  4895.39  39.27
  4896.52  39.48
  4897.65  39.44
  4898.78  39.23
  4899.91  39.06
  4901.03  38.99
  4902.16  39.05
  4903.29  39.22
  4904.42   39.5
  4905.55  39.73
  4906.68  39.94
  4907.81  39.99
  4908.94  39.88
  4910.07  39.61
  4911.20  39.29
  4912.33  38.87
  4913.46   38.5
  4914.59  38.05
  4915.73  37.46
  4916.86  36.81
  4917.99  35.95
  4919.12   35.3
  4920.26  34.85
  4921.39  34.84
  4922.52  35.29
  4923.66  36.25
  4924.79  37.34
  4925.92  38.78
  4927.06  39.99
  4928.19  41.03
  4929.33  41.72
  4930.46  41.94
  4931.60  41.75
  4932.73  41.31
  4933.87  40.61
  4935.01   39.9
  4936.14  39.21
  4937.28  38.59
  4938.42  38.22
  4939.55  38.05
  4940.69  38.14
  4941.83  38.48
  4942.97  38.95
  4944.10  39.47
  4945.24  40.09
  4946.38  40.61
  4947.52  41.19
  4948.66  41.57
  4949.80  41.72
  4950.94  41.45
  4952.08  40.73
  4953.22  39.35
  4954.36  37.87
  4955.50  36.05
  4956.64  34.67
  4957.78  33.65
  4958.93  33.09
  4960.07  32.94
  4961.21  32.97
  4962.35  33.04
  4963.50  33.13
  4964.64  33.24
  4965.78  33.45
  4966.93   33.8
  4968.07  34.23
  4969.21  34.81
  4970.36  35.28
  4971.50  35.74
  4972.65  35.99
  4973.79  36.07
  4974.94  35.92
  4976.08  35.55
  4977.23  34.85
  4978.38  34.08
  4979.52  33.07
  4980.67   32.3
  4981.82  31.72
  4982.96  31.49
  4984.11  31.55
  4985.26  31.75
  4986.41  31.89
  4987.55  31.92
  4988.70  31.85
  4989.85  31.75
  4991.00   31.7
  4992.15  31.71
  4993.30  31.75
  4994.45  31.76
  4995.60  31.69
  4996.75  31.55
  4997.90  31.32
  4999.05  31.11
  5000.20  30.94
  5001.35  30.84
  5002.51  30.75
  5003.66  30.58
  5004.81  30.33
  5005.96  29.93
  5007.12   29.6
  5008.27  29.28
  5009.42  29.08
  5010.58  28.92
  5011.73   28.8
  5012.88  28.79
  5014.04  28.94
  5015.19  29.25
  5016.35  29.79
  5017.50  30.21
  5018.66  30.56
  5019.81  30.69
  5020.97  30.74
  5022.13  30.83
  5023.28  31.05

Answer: 1.1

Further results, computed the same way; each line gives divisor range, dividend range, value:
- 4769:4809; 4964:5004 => 1.15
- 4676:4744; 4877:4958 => 1.14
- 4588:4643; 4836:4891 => 1.06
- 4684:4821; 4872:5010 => 1.14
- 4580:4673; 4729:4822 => 0.94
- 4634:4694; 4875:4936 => 1.14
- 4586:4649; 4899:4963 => 1.16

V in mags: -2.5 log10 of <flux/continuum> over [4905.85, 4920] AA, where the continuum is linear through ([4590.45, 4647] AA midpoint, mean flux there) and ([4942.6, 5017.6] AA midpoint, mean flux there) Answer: -0.117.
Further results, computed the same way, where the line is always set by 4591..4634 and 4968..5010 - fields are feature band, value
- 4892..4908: -0.16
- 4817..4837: 0.04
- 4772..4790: 0.25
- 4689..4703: 0.00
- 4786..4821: 0.06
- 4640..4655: 0.02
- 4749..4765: 0.07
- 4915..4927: -0.10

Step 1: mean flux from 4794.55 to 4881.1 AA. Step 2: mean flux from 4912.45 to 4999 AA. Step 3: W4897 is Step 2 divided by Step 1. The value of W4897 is 1.0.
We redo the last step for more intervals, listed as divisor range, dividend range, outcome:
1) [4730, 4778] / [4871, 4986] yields 1.10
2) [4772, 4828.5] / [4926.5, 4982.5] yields 1.16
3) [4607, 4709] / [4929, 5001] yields 0.94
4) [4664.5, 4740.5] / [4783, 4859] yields 0.92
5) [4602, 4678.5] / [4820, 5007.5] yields 0.94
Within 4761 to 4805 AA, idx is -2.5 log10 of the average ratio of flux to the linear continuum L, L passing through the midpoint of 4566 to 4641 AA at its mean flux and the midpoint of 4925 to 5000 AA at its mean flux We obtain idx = 0.20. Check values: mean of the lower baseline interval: 37.8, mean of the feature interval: 30.5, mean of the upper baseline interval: 35.9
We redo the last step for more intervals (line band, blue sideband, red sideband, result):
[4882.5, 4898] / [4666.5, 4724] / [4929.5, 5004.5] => -0.05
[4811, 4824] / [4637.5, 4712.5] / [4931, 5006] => 0.08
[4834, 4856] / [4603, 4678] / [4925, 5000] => 0.03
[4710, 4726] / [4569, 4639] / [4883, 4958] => 0.03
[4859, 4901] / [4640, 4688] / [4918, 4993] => -0.01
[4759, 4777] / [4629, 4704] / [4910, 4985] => 0.25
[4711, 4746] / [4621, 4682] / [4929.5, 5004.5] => 0.00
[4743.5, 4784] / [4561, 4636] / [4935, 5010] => 0.15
